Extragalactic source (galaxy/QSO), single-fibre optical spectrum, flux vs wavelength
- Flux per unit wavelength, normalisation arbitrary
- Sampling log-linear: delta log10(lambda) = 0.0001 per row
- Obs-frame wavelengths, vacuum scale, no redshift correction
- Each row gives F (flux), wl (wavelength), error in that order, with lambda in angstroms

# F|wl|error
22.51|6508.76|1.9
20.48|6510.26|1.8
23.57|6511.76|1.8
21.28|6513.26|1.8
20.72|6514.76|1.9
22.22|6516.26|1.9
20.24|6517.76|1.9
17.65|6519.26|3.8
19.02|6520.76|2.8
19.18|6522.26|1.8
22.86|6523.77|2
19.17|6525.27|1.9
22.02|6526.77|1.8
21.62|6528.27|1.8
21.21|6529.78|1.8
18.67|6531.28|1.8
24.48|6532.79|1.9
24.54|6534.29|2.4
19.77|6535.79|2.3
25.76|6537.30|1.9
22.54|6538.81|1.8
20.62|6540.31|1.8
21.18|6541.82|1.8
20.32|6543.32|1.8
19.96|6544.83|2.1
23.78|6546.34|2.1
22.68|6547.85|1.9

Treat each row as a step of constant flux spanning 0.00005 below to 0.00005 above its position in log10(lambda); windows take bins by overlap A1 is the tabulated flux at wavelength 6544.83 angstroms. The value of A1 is 19.96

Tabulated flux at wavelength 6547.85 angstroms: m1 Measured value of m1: 22.68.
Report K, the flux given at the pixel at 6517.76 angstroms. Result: 20.24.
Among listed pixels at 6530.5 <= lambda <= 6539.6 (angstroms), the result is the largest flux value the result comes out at 25.76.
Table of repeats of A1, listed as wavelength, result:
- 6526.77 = 22.02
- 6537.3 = 25.76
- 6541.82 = 21.18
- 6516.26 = 22.22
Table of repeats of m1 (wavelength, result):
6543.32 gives 20.32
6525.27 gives 19.17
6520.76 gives 19.02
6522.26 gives 19.18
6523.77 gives 22.86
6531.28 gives 18.67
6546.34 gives 23.78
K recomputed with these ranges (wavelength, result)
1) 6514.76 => 20.72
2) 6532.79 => 24.48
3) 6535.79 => 19.77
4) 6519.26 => 17.65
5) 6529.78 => 21.21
